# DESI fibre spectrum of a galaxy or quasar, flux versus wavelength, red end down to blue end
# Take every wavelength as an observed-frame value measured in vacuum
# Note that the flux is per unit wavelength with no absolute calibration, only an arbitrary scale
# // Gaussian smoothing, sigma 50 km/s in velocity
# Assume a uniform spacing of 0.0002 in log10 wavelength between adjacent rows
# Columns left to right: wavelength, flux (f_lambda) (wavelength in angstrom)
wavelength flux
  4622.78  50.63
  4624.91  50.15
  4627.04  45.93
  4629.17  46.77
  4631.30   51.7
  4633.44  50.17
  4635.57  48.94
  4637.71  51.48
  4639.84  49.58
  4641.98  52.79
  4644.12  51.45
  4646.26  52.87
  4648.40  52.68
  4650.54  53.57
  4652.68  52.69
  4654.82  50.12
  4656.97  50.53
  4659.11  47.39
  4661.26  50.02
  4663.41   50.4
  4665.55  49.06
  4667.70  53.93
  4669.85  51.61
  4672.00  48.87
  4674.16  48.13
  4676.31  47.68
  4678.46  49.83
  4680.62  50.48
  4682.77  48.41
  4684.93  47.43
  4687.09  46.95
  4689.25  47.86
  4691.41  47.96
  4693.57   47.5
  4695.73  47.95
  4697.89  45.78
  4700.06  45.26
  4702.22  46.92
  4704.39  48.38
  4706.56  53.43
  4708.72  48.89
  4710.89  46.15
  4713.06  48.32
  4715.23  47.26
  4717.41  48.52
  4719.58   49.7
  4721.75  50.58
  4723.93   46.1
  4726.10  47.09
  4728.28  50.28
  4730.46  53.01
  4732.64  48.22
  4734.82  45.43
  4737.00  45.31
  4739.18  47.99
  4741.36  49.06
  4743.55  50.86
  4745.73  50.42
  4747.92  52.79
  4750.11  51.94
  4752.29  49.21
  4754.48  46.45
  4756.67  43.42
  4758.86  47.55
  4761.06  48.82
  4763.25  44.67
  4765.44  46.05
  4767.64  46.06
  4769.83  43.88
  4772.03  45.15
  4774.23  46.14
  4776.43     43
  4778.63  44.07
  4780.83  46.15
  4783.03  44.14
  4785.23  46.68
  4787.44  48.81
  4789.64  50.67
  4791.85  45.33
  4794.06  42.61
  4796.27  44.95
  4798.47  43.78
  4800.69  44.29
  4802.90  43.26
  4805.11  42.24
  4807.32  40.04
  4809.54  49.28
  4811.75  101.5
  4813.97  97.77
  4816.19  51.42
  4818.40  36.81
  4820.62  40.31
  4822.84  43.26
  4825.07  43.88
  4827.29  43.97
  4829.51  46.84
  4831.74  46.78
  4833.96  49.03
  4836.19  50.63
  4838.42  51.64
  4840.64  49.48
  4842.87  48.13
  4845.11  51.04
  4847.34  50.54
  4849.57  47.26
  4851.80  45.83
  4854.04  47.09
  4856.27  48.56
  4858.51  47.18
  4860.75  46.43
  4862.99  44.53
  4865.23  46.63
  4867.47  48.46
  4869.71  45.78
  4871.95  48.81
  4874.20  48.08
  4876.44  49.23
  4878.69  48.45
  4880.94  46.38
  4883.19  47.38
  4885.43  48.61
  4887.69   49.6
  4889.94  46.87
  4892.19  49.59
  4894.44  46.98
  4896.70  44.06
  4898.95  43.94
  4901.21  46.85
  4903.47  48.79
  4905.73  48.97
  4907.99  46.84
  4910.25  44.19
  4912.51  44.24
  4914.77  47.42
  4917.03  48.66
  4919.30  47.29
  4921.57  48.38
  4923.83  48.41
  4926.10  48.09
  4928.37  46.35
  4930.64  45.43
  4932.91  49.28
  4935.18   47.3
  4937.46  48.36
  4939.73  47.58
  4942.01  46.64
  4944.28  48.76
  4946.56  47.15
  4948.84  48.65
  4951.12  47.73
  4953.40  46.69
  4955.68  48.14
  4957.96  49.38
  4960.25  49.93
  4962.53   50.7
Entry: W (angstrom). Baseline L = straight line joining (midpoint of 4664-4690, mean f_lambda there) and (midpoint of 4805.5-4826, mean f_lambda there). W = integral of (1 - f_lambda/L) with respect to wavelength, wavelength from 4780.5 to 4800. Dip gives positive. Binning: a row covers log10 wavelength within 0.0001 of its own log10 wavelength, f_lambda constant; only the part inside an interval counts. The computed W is 3.1 angstrom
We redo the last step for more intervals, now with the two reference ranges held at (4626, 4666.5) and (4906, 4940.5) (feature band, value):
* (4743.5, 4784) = 1.90 angstrom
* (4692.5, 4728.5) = 1.18 angstrom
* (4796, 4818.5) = -3.10 angstrom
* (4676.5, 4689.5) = 0.40 angstrom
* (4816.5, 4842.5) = 1.28 angstrom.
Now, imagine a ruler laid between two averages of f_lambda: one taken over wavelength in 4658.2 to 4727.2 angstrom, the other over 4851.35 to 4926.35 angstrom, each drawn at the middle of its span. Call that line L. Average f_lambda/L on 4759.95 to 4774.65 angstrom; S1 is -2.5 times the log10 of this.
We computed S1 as 0.052 mag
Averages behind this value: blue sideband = 48.6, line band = 45.8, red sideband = 47.3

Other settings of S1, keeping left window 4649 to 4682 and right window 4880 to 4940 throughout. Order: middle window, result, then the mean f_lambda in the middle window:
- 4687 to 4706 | 0.06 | 47.3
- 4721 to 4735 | 0.02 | 48.8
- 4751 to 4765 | 0.05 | 46.8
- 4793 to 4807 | 0.12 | 43.3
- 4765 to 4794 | 0.07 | 45.7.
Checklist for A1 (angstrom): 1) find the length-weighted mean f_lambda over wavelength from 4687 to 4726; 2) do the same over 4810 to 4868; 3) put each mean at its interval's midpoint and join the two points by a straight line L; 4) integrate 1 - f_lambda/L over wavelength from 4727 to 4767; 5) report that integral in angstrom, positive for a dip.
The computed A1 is 0.4 angstrom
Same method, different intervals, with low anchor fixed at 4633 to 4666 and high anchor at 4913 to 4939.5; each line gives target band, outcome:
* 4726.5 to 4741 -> 0.5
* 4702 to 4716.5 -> 0.5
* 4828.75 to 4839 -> 0.0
